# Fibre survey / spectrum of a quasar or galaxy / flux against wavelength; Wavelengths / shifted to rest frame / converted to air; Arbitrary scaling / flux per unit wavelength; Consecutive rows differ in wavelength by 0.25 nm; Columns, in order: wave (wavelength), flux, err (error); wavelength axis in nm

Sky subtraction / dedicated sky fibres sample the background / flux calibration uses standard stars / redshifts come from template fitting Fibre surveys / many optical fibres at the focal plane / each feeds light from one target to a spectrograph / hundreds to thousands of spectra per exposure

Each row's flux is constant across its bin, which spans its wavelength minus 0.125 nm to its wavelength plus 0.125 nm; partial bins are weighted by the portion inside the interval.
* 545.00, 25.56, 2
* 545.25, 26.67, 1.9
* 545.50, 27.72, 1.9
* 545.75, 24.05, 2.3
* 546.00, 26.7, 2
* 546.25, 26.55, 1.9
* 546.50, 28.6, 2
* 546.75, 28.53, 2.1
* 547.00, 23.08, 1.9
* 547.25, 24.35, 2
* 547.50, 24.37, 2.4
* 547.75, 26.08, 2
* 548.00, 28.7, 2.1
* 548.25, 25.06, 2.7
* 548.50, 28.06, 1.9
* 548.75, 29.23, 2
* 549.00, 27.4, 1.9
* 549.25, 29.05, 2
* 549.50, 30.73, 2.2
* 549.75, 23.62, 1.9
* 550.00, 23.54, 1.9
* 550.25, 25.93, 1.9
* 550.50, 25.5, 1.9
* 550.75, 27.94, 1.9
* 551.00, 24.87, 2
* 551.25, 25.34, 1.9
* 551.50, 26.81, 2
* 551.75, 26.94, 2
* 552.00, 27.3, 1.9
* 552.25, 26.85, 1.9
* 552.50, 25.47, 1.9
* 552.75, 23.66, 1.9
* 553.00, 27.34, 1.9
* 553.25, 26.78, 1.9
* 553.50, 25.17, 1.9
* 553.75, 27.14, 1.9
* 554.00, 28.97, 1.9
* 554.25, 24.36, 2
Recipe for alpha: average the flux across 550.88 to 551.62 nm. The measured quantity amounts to 25.7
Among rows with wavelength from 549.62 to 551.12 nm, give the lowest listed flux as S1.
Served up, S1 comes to 23.54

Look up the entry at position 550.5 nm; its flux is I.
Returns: 25.5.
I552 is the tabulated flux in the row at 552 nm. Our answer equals 27.3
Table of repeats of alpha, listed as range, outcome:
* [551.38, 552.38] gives 27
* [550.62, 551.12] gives 26.4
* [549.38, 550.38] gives 25.9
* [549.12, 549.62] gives 29.9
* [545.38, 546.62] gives 26.7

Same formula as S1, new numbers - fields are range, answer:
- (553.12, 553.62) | 25.17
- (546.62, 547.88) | 23.08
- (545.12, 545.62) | 26.67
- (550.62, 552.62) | 24.87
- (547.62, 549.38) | 25.06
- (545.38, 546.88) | 24.05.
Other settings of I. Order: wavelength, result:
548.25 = 25.06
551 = 24.87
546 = 26.7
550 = 23.54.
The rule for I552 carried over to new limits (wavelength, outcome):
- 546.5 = 28.6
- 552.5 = 25.47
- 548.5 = 28.06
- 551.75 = 26.94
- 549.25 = 29.05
